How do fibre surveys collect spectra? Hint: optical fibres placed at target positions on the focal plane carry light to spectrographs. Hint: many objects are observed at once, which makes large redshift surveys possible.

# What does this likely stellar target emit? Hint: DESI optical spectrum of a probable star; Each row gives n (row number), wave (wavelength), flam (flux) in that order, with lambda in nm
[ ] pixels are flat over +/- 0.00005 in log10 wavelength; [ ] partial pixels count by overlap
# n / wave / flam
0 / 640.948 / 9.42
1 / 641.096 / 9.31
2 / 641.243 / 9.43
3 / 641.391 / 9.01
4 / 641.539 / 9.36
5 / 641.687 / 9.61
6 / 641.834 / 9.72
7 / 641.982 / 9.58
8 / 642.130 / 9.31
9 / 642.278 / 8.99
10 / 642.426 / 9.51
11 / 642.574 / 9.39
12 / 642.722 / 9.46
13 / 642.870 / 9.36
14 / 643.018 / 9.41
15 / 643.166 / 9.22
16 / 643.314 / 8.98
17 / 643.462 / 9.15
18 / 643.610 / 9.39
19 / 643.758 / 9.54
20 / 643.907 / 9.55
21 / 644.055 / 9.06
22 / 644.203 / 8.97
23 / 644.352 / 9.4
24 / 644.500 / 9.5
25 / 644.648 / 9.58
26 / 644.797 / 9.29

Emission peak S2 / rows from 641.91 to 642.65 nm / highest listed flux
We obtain 9.58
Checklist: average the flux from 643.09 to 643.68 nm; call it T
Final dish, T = 9.19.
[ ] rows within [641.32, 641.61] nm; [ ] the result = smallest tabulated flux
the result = 9.01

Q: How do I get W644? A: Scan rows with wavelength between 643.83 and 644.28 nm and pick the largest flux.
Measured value 9.55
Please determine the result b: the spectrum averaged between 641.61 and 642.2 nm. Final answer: 9.56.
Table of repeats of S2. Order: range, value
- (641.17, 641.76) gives 9.61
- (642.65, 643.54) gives 9.46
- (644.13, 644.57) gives 9.5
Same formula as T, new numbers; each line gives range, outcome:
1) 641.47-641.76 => 9.48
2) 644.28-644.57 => 9.46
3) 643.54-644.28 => 9.29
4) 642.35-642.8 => 9.45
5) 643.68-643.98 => 9.53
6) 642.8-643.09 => 9.39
